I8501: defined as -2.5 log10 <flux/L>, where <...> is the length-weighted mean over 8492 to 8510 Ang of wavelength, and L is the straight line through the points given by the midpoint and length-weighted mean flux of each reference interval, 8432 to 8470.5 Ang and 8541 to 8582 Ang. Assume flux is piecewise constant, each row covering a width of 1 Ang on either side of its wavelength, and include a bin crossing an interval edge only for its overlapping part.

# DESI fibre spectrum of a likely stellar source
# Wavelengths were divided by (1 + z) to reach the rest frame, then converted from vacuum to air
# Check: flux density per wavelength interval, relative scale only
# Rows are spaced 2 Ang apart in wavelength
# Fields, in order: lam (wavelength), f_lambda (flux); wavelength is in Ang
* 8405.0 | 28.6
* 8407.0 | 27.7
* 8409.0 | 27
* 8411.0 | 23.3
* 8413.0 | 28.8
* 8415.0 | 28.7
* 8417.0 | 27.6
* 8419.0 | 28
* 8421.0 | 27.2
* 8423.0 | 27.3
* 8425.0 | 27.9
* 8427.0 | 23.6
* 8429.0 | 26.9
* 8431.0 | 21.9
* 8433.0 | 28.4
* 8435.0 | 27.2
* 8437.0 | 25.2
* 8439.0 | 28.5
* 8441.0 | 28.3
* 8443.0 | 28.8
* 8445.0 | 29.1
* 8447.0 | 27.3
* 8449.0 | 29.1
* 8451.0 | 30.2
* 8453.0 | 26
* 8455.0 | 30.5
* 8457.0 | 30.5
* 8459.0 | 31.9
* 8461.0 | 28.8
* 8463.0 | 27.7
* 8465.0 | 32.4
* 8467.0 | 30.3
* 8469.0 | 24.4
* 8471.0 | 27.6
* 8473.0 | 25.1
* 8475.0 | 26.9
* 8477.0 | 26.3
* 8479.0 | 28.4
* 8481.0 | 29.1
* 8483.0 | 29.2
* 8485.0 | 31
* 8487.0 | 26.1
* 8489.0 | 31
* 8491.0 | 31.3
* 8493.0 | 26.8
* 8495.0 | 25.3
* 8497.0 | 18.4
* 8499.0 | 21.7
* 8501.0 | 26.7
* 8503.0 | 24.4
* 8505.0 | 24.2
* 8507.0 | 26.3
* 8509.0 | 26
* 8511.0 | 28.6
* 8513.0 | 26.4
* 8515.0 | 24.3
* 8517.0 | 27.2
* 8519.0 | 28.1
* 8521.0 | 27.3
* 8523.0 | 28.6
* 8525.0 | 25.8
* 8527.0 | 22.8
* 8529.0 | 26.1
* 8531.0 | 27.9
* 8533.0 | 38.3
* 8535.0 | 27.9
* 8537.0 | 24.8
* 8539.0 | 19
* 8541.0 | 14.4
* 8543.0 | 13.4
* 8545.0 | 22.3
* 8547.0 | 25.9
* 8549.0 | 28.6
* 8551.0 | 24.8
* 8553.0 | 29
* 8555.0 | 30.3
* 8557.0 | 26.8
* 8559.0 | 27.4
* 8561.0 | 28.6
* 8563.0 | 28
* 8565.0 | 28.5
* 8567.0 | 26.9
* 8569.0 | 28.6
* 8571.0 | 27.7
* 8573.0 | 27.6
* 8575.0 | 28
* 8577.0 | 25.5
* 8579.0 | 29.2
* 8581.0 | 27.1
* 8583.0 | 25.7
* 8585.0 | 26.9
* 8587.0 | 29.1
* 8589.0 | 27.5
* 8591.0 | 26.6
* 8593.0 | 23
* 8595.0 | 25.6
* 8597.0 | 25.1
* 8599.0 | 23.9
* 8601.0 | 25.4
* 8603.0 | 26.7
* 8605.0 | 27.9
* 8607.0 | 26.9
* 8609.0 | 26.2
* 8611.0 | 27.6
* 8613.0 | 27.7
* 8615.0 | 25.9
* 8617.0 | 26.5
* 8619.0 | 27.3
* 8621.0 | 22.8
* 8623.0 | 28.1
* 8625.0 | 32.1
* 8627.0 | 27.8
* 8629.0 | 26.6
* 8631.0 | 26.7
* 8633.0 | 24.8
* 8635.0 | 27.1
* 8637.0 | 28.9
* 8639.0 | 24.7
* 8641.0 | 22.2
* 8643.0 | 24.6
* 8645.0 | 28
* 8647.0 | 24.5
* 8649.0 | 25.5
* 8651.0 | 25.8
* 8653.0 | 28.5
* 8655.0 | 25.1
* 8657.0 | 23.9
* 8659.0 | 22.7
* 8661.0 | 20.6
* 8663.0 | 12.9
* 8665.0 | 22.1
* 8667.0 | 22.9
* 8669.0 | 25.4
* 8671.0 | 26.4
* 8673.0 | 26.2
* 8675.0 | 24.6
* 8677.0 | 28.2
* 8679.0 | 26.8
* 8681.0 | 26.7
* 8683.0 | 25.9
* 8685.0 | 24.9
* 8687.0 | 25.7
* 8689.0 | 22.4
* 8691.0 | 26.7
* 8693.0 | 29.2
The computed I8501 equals 0.13 mag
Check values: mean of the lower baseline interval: 28.6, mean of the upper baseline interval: 26.4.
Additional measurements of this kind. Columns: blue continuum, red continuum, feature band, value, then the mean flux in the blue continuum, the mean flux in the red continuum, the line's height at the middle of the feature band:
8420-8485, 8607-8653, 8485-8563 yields 0.06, 27.9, 26.5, 27.3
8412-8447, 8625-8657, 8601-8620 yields -0.02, 27.3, 26.2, 26.3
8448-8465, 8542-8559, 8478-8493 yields -0.04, 29.5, 25.3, 28.2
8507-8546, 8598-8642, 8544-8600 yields -0.04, 25.2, 26.5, 25.9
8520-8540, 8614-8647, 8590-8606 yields 0.04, 26.9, 26.4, 26.6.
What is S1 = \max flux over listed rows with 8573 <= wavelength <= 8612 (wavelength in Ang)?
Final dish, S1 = 29.2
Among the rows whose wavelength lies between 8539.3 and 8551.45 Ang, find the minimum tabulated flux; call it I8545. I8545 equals 13.4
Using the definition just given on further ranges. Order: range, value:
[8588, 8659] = 22.2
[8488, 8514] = 18.4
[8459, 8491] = 24.4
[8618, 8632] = 22.8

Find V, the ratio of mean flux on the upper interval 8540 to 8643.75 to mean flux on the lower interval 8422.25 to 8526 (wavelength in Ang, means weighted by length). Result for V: 0.96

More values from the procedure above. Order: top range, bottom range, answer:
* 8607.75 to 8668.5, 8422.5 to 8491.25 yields 0.90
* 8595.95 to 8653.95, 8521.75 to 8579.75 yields 1.00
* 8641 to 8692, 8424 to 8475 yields 0.88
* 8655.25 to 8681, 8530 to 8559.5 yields 0.94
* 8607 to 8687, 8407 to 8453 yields 0.94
